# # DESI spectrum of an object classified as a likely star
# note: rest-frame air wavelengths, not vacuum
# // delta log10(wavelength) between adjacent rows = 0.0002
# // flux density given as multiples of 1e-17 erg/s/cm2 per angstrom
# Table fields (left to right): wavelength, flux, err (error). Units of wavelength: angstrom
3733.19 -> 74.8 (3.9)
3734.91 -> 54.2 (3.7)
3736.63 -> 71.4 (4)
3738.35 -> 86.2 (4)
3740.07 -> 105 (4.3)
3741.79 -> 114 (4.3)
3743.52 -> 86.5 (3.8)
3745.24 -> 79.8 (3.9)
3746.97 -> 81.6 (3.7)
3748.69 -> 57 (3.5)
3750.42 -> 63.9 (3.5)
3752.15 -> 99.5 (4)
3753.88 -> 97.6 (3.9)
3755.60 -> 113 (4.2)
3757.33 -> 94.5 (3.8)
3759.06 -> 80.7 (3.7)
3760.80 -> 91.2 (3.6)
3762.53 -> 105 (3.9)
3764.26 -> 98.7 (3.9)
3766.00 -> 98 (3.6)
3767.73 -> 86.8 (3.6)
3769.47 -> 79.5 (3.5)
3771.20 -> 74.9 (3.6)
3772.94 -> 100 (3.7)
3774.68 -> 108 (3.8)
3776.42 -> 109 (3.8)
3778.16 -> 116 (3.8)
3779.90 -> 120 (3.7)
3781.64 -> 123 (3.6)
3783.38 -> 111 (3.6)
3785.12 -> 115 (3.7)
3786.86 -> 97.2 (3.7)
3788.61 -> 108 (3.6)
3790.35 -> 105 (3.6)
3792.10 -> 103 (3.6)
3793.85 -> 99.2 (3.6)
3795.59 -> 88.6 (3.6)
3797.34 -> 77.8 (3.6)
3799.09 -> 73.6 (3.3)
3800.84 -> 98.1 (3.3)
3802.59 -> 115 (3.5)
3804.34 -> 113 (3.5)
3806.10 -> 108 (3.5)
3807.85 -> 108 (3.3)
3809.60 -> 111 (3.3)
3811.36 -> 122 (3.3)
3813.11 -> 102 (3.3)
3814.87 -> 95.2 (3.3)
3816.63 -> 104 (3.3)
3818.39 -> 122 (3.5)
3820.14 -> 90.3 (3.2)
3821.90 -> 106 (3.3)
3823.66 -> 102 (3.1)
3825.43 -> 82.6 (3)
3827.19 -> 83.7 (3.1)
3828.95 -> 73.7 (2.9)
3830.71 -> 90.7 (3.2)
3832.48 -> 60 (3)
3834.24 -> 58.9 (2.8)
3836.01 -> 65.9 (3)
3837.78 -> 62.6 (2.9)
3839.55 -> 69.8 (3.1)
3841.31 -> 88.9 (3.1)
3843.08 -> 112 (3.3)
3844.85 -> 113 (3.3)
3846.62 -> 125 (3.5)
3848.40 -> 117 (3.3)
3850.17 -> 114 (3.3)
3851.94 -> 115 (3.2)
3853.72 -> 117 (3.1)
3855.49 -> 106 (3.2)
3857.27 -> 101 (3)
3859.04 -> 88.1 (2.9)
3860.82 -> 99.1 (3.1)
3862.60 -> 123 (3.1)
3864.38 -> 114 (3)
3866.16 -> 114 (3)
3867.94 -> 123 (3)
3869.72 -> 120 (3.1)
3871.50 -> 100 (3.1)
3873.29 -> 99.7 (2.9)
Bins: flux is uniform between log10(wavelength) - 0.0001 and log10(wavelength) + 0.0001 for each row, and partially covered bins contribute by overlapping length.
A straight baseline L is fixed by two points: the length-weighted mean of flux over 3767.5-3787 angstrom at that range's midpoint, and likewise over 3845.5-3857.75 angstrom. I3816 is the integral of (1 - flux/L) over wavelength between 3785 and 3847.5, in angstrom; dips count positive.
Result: 7.7 angstrom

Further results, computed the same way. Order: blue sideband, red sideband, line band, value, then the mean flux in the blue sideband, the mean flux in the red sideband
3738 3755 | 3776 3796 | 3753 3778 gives 0.35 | 87.6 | 108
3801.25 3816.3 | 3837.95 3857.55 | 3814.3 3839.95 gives 5.44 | 109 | 106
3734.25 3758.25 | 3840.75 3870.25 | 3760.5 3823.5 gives -3.72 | 86.3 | 111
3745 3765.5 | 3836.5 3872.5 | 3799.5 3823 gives -1.95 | 89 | 106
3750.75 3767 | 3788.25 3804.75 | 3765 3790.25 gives -1.68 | 96.4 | 97.4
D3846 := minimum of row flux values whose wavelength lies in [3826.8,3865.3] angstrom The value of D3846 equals 58.9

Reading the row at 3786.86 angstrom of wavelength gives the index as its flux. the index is 97.2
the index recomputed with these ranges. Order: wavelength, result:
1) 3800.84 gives 98.1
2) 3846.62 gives 125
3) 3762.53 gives 105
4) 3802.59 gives 115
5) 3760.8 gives 91.2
